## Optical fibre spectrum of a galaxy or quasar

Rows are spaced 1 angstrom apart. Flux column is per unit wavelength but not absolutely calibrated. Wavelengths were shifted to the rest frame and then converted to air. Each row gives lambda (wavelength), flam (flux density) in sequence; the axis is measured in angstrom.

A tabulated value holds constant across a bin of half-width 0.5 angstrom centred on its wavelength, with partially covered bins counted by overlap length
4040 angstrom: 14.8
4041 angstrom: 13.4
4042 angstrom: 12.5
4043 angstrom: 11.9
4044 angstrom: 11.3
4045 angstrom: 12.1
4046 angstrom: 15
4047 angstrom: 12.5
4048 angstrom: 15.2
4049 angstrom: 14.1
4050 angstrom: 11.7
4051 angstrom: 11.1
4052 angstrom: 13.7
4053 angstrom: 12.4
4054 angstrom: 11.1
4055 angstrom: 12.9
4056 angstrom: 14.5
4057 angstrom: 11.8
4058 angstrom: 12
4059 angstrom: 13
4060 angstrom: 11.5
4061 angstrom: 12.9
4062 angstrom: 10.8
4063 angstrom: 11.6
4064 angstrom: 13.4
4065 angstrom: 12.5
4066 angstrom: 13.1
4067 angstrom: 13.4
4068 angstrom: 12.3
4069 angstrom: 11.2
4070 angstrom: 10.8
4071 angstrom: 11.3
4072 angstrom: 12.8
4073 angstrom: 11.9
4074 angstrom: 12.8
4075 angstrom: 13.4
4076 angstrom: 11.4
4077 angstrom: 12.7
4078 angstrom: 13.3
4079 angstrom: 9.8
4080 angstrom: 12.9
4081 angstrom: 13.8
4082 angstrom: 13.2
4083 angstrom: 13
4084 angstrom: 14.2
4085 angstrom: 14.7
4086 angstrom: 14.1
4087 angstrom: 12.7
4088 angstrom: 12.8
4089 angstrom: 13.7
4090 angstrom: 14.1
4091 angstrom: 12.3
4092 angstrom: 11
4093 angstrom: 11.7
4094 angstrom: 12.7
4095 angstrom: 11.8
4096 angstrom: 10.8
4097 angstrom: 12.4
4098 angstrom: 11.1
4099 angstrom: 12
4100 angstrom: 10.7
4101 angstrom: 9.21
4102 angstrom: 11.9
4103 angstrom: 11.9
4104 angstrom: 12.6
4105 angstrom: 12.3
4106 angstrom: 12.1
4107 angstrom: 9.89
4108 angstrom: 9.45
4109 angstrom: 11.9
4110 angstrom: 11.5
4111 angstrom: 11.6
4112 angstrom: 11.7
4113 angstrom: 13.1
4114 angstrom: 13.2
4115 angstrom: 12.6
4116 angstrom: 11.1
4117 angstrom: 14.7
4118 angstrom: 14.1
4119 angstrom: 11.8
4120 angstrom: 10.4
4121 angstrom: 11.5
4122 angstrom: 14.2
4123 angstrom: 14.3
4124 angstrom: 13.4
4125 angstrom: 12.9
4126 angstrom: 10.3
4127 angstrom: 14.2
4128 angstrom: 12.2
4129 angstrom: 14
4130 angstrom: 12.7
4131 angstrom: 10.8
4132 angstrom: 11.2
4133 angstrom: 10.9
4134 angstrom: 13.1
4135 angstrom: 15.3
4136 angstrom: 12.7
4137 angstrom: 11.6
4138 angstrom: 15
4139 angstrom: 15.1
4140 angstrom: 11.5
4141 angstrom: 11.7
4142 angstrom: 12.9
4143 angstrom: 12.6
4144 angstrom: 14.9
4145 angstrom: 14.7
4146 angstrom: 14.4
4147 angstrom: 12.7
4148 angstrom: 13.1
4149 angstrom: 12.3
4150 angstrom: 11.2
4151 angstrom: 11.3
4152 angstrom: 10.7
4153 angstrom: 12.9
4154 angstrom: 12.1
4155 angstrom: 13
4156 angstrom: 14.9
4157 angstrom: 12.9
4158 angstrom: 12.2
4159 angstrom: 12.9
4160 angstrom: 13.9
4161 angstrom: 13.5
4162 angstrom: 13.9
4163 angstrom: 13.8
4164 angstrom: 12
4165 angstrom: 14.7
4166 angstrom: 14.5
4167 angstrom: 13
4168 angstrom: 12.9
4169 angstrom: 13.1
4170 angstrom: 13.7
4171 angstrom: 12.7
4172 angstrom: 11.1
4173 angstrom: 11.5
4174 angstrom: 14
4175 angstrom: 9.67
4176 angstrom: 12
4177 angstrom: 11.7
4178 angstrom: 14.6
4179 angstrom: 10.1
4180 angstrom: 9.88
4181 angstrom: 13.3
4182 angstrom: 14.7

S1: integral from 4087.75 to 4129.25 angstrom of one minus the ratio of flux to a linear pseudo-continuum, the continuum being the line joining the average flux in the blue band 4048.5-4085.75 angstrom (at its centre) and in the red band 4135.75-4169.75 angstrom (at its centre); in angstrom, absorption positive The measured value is 2.1 angstrom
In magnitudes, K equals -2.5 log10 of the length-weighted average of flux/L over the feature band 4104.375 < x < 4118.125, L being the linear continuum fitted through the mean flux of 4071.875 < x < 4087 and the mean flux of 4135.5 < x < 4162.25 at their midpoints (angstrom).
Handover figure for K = 0.079 mag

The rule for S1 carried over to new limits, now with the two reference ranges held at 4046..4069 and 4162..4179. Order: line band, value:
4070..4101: 0.60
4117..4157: -0.27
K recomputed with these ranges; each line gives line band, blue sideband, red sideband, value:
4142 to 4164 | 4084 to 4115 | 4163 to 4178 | -0.04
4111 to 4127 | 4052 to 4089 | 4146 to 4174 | 0.01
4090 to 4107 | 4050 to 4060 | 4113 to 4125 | 0.09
